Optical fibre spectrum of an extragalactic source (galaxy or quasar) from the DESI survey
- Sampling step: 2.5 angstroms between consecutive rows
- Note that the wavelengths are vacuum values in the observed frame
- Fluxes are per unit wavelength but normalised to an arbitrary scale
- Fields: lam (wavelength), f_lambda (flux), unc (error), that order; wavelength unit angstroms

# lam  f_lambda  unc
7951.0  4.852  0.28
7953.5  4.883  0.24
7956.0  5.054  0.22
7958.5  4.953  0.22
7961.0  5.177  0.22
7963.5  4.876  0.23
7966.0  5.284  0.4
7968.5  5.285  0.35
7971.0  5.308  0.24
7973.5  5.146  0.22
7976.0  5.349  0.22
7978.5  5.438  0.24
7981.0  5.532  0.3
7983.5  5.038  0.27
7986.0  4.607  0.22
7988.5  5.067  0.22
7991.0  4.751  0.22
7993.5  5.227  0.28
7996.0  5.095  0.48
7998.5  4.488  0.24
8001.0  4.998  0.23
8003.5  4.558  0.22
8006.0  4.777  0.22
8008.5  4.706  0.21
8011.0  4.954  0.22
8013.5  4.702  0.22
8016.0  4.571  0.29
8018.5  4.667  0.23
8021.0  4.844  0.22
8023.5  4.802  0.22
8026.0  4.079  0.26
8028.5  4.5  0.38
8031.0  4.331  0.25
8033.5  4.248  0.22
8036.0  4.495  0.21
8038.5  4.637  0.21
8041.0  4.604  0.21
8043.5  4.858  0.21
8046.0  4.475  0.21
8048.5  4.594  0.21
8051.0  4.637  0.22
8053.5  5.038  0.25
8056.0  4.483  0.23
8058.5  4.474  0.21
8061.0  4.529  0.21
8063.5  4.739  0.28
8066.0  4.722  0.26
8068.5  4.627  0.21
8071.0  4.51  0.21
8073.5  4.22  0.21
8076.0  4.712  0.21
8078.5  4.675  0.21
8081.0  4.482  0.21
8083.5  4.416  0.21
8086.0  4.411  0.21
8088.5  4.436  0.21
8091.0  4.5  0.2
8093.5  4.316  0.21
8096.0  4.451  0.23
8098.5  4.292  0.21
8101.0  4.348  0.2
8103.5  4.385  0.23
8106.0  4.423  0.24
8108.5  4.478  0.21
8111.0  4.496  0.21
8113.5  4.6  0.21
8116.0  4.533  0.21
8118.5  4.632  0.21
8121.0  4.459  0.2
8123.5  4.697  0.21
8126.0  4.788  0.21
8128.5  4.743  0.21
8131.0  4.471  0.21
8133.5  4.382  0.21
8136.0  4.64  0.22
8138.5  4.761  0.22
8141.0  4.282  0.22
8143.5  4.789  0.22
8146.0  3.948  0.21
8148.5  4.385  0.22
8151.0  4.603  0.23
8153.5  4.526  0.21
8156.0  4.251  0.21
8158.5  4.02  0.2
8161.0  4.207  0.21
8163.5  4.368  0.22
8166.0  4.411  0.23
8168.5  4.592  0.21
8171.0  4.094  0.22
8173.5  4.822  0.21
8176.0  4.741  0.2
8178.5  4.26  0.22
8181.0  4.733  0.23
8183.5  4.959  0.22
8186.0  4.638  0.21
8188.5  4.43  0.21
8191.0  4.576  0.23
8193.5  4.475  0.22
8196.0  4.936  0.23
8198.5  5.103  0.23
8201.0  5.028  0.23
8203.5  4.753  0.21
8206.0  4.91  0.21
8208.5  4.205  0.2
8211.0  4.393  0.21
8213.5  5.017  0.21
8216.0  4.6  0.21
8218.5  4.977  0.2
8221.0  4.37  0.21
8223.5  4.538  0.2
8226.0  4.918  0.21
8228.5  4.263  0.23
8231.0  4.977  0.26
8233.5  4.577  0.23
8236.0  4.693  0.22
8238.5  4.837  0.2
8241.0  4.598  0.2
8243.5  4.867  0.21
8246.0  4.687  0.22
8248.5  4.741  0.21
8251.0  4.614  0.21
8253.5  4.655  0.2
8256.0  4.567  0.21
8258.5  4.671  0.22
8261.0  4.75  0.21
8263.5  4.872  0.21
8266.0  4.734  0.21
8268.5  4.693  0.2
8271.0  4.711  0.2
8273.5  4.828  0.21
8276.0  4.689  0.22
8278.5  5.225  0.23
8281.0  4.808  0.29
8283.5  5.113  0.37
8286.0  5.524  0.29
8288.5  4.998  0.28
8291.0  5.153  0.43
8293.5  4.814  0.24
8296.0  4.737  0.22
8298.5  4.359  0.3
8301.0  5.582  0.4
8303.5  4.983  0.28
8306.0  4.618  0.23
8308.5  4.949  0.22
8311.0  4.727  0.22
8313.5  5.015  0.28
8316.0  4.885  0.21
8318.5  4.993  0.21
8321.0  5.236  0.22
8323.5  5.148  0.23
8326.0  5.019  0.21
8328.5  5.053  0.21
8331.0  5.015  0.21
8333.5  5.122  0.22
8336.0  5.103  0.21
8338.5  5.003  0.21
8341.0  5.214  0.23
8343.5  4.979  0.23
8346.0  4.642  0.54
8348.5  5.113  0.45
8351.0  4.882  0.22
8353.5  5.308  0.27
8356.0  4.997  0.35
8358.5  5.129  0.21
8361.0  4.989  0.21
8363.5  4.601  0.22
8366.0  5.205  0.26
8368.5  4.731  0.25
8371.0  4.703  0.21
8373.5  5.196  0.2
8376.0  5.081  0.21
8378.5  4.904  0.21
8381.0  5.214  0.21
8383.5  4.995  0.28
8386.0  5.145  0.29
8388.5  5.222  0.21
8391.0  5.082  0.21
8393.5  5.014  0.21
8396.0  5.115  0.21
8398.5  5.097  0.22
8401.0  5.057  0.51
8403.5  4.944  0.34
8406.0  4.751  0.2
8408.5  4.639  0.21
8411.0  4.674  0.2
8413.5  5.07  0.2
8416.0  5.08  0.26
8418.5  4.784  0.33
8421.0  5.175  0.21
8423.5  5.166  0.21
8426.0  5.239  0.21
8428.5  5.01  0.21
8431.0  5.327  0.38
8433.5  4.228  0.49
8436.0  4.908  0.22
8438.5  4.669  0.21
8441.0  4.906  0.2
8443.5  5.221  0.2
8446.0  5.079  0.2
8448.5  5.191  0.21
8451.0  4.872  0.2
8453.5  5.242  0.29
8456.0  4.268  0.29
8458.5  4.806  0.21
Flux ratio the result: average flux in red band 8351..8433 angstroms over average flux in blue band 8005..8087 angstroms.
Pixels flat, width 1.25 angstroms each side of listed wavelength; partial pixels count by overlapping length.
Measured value 1.1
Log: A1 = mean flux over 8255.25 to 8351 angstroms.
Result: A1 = 4.94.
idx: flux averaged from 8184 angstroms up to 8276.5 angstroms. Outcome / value 4.7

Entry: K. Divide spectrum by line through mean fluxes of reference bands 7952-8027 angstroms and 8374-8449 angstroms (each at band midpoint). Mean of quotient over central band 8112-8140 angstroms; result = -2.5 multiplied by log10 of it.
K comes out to 0.081 mag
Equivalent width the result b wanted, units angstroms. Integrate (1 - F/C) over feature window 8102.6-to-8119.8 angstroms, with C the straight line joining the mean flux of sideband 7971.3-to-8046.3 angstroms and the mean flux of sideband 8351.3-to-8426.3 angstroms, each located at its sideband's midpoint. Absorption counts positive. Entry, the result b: 1.2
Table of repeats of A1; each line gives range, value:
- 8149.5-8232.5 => 4.6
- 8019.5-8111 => 4.52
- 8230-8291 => 4.82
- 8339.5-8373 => 4.97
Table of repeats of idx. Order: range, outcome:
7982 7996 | 4.96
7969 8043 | 4.82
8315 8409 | 5.02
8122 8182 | 4.48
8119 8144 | 4.6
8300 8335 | 5.02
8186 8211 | 4.69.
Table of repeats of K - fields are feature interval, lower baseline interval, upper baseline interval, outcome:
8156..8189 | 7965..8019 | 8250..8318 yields 0.10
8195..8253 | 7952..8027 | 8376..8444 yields 0.06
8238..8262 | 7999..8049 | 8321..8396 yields 0.05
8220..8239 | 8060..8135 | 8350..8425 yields 0.02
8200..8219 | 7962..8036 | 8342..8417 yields 0.05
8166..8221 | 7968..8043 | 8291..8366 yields 0.06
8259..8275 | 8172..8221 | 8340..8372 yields 0.01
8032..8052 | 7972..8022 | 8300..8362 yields 0.09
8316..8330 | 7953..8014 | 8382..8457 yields -0.02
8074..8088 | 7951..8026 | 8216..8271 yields 0.08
